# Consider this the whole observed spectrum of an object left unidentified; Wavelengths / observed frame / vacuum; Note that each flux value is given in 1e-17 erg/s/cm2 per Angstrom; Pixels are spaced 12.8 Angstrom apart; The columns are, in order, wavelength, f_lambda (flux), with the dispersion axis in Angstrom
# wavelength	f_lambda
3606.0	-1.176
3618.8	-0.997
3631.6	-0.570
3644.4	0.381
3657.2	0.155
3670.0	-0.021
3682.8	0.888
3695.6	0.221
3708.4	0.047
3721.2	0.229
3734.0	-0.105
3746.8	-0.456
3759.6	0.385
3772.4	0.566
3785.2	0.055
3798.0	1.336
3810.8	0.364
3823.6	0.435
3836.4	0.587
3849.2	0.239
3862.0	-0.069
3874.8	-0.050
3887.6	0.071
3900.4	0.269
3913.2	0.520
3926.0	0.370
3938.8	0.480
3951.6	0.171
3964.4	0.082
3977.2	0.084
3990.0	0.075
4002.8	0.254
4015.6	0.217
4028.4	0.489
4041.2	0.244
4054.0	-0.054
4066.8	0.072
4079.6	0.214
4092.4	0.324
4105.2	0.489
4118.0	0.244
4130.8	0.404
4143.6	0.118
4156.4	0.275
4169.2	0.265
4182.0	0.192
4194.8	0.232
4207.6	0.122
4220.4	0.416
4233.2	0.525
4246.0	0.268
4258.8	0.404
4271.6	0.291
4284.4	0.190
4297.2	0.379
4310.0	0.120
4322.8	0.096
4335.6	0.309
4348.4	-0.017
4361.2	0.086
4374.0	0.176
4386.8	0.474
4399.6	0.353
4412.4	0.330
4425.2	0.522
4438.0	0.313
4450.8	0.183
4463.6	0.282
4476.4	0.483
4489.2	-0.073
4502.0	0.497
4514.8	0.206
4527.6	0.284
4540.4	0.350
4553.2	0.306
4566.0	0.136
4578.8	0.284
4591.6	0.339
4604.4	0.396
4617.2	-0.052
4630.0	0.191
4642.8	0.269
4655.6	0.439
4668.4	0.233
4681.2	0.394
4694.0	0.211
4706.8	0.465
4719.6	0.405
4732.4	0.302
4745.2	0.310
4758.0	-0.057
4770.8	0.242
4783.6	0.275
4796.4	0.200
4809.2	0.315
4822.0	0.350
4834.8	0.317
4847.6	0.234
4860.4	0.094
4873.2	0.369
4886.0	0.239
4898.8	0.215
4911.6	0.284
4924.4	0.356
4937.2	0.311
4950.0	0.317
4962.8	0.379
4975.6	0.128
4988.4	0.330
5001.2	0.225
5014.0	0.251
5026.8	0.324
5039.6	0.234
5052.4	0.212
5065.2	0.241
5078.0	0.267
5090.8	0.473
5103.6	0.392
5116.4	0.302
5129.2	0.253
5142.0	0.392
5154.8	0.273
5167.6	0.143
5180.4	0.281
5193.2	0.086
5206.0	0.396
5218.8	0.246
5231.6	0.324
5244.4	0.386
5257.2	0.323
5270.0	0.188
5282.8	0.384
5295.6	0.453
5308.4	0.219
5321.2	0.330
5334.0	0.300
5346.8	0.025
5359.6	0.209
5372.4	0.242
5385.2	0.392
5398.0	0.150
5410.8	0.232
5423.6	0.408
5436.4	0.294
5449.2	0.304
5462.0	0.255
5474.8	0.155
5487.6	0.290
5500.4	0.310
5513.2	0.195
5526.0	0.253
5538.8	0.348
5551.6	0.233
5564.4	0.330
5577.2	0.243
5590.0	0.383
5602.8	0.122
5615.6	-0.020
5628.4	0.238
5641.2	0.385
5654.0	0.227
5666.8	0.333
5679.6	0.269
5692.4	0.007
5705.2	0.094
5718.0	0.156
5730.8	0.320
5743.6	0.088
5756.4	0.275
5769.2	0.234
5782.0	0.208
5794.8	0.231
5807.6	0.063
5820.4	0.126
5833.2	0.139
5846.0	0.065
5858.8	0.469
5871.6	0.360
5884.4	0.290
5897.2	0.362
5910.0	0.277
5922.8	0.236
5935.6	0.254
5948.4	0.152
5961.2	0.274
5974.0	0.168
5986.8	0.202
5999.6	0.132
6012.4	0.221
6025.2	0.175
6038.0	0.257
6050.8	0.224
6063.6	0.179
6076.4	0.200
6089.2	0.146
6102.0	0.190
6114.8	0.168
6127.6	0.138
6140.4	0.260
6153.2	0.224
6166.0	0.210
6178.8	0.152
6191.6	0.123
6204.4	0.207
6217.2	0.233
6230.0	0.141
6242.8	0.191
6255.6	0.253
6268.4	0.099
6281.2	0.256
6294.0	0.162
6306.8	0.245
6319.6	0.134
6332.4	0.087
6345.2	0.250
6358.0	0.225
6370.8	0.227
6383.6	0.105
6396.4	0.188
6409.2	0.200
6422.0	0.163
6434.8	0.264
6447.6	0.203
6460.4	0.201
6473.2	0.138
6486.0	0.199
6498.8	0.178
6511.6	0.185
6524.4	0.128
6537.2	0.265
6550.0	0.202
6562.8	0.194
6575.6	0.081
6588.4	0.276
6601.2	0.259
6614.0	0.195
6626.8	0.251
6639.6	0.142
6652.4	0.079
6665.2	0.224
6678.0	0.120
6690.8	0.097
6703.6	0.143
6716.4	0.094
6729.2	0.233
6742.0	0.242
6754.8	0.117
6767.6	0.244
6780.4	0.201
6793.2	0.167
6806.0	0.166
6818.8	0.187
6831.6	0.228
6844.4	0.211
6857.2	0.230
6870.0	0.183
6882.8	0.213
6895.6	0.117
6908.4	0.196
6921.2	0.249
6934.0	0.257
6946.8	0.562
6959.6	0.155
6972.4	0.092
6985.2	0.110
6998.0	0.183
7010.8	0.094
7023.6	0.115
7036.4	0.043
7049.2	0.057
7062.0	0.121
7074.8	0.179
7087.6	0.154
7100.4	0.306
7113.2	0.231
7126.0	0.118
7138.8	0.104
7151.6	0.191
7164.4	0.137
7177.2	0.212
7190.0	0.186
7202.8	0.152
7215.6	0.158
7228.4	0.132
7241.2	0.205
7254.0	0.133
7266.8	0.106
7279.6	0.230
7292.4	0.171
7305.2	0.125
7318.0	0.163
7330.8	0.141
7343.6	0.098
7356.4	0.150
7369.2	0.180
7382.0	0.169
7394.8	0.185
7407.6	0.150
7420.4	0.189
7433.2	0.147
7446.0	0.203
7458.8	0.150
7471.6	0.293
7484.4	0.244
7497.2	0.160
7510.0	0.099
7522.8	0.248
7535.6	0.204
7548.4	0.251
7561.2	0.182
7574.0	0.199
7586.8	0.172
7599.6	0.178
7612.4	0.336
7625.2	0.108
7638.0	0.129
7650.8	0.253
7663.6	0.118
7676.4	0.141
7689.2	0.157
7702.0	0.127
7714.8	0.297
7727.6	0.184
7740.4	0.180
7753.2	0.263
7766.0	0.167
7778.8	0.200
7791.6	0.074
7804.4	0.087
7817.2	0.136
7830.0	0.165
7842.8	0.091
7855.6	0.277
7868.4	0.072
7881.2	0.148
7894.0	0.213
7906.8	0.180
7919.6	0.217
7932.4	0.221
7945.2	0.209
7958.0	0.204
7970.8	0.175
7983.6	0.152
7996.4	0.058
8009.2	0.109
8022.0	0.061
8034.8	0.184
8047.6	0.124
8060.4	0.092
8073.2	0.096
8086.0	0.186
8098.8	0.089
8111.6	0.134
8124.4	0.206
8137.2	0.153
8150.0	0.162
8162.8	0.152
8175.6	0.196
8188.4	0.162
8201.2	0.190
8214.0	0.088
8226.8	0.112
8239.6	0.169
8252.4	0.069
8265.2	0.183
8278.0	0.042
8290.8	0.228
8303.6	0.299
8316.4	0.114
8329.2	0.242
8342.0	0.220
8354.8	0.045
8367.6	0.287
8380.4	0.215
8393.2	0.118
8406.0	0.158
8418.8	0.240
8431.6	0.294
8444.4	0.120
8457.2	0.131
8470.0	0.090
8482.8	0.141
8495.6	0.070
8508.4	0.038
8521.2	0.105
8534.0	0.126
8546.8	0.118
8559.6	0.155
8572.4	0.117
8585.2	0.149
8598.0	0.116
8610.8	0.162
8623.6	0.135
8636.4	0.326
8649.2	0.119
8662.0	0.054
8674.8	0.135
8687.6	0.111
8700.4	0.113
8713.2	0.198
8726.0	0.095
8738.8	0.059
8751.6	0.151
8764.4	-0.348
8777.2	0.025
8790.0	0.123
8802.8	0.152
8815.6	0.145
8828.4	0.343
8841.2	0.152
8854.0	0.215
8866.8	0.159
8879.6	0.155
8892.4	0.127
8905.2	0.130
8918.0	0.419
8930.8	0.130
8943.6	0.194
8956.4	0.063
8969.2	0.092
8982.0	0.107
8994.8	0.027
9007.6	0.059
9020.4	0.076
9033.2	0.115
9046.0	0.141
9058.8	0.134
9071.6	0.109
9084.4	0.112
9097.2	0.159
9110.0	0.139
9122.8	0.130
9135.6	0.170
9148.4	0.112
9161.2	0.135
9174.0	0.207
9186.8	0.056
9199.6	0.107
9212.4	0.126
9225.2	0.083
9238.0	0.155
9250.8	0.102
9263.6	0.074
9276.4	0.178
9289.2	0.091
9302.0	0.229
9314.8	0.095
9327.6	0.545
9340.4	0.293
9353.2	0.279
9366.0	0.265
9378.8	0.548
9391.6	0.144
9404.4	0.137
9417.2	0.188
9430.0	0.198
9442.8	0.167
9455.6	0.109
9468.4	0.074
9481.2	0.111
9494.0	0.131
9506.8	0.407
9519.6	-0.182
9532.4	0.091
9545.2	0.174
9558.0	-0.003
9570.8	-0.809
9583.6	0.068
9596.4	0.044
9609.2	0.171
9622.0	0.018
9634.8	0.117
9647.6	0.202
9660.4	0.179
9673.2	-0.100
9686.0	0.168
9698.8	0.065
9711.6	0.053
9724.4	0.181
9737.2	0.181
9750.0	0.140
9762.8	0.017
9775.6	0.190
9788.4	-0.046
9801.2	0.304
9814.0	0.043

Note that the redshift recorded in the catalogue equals 0.06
